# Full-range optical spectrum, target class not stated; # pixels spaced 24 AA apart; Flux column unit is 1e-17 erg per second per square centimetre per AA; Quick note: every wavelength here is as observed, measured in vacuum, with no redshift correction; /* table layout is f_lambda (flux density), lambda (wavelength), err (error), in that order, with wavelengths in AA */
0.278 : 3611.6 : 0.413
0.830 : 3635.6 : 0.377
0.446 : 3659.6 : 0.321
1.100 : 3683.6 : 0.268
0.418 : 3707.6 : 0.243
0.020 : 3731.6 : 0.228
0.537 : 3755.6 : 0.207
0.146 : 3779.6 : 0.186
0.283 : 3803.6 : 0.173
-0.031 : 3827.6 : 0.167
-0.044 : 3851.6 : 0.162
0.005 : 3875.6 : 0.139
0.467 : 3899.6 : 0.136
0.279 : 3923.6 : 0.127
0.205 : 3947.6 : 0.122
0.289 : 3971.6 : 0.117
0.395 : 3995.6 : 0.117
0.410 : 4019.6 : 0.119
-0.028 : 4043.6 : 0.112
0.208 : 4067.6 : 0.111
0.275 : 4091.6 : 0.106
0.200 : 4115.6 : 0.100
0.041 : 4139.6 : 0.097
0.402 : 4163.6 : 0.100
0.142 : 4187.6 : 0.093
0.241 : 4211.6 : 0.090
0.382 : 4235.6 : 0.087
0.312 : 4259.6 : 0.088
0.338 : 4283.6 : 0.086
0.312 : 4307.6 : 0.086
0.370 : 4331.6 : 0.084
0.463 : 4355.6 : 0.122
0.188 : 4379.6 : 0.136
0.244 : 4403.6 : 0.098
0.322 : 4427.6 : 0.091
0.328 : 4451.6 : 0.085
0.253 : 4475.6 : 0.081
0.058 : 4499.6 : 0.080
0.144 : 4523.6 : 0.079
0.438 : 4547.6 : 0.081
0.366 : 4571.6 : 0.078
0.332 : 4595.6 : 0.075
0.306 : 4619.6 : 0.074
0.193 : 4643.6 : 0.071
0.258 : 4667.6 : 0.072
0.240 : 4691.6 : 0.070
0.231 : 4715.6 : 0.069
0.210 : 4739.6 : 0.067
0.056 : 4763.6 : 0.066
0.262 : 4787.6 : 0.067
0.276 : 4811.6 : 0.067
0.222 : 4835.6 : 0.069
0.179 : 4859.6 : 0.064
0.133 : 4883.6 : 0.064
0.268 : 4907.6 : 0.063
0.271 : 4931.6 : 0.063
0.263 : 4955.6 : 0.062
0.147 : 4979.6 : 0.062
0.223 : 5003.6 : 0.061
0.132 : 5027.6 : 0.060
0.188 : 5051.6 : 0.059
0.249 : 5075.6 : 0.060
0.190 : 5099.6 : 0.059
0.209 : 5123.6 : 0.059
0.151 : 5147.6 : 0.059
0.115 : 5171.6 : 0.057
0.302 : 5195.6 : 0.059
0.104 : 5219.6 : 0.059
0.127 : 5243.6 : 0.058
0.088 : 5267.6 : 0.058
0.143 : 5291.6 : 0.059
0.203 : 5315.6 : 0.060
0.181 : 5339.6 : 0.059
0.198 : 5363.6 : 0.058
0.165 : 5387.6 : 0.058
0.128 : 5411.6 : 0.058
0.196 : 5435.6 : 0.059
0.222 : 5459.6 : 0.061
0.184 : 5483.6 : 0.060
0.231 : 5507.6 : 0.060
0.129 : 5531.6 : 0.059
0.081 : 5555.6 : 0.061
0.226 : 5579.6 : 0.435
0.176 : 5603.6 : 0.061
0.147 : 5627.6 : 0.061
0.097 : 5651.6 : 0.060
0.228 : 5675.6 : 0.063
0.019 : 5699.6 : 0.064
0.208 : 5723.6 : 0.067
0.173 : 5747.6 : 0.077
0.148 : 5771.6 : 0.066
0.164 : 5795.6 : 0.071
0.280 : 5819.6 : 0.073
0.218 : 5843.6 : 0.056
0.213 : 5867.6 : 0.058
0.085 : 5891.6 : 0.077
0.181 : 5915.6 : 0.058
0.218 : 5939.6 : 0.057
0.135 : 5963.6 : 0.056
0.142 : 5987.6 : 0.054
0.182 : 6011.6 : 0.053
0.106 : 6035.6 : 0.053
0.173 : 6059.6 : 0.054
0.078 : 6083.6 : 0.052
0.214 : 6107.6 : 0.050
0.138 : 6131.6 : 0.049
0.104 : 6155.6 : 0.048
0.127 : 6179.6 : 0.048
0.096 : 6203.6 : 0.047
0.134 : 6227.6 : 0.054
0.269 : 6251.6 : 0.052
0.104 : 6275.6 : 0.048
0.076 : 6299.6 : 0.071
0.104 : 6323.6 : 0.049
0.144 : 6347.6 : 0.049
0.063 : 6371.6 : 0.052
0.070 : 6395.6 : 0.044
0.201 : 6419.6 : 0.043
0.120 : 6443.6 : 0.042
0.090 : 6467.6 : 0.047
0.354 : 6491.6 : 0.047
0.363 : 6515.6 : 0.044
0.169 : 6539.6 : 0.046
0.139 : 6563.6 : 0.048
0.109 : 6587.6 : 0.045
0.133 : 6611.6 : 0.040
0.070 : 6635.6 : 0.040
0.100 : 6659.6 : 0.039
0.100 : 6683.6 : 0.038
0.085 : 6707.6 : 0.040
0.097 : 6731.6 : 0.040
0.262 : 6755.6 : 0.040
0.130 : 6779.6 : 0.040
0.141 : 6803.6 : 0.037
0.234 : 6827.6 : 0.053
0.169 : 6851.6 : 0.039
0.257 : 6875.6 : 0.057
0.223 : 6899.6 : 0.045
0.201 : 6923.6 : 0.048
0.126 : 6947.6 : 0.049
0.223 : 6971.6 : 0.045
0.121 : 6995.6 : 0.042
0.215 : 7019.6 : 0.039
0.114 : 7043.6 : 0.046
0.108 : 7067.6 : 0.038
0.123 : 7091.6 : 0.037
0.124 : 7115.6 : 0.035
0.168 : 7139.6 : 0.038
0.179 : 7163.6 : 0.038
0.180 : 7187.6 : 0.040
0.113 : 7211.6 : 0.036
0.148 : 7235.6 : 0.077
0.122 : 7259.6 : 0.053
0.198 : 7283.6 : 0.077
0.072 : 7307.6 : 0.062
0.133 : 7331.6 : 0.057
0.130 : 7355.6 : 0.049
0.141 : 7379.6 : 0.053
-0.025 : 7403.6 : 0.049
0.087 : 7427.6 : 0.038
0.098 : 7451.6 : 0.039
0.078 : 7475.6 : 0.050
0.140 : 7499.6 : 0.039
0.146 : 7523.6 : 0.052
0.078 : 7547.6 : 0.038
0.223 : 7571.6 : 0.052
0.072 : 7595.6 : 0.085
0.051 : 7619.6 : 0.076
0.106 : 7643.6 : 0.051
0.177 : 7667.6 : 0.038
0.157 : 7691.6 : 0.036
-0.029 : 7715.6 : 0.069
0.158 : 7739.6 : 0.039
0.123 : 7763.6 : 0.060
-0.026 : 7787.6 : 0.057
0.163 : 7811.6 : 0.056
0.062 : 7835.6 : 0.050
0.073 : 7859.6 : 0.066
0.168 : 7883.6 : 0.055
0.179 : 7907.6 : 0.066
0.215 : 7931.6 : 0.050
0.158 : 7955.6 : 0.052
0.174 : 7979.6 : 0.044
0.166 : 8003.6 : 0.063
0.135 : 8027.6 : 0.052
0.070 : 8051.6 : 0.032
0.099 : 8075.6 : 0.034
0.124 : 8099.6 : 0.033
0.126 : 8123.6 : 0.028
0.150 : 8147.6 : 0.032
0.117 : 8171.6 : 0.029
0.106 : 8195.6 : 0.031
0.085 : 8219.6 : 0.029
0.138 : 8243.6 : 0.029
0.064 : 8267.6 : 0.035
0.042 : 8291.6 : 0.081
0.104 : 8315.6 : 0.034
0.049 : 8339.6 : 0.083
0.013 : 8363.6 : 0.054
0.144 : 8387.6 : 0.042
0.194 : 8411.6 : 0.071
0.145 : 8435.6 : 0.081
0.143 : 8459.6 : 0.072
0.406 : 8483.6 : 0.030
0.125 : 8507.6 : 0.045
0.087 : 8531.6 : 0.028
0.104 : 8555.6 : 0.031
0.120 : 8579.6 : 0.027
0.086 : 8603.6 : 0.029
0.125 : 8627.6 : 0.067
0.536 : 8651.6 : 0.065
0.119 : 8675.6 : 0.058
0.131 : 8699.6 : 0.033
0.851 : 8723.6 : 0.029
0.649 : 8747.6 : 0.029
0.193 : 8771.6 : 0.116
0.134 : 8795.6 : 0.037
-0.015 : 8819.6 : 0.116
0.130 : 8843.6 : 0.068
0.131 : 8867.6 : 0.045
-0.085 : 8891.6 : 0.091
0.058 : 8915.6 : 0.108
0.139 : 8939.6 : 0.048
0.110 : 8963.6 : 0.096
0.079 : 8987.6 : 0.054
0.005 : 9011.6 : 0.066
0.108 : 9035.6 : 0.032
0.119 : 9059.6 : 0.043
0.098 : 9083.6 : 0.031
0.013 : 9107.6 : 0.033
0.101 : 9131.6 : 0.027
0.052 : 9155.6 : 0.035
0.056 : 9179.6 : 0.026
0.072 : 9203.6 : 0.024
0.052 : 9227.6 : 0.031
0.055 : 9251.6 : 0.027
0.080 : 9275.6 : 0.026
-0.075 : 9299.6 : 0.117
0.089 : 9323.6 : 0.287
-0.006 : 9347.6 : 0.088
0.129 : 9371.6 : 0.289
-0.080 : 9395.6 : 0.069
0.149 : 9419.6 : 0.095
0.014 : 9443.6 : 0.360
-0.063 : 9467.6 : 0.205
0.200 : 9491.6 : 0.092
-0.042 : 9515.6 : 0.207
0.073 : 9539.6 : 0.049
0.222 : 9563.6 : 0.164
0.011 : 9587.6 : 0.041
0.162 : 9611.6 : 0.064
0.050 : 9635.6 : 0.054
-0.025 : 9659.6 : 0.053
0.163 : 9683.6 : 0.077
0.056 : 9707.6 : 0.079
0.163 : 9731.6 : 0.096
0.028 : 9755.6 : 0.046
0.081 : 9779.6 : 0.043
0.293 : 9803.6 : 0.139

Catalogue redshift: 0.744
